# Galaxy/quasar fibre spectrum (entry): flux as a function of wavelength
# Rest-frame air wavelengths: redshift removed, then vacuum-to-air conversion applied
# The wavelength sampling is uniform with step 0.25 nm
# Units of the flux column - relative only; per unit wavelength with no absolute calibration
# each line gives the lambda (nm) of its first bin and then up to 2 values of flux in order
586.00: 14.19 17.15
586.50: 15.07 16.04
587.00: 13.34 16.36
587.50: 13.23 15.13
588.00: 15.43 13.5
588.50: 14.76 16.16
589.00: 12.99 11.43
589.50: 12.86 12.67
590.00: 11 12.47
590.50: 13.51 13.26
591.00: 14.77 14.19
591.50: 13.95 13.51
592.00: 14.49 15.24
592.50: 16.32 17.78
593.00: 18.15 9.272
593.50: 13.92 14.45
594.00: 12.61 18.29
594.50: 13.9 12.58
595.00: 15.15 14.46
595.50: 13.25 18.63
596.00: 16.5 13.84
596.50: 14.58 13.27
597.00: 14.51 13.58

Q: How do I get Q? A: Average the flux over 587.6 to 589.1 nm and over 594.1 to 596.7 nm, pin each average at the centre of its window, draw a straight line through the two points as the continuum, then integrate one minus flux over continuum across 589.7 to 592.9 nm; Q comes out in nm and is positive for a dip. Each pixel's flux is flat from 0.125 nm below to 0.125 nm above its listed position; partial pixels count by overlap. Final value 0.145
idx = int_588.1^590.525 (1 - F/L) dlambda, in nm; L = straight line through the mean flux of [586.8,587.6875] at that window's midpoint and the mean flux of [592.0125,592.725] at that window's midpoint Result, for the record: 0.31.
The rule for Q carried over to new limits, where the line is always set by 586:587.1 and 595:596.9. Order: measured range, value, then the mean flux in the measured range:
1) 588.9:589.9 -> 0.18 nm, 12.4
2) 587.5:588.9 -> 0.04 nm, 14.8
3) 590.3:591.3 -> 0.09 nm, 13.8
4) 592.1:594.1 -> 0.04 nm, 14.7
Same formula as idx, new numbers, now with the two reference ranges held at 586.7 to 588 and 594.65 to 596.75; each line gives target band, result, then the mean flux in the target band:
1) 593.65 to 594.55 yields -0.01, 14.9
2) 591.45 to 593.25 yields -0.06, 15.3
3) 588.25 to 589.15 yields 0.03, 14.4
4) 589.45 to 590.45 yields 0.17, 12.3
